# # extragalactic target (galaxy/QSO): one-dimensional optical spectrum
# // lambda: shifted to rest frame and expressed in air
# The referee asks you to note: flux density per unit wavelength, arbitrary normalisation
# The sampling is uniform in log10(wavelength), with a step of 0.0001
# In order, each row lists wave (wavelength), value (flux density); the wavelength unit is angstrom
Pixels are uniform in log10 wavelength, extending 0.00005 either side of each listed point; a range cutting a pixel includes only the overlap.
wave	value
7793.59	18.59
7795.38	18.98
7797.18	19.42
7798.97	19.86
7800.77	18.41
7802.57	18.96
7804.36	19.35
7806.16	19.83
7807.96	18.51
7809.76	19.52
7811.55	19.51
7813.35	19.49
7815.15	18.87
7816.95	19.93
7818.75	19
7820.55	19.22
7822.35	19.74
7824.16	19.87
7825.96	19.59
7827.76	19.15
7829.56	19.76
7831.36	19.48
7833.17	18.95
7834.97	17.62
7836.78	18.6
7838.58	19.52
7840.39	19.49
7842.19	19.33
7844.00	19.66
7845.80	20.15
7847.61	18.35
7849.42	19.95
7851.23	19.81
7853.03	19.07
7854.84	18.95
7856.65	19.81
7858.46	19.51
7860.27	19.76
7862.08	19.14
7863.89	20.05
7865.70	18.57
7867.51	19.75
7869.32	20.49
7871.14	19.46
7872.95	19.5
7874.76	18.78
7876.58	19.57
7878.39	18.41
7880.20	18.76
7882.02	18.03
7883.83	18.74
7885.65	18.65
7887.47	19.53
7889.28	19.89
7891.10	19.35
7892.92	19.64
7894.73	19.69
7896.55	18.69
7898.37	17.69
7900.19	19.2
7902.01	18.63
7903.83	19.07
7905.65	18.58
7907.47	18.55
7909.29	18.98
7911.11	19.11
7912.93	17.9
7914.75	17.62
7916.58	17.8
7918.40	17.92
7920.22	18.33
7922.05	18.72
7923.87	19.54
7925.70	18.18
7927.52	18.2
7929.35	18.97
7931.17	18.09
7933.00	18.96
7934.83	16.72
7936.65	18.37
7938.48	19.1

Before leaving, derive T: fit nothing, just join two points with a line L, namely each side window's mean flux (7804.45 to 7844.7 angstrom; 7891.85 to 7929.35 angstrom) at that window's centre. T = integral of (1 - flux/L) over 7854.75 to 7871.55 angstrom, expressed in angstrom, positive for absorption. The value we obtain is -0.5 angstrom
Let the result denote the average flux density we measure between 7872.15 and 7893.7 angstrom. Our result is 19.1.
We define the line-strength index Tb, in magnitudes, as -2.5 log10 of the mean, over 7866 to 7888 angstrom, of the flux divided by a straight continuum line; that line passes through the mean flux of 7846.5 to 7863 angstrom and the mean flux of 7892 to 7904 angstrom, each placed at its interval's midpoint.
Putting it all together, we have 0.002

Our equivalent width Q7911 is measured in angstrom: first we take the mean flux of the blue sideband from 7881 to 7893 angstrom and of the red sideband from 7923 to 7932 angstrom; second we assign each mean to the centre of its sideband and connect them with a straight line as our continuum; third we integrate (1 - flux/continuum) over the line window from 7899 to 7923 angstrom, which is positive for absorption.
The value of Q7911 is 0.4 angstrom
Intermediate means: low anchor 19.1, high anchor 18.6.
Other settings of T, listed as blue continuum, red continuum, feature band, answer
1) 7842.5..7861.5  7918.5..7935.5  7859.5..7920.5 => 0.0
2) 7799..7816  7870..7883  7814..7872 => -1.0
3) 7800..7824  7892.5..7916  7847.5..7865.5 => -0.4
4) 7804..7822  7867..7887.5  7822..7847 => -0.1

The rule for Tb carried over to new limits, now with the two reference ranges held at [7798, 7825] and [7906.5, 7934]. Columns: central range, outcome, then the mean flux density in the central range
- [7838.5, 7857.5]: -0.02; 19.5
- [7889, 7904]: -0.02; 19.1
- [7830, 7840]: 0.01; 18.9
